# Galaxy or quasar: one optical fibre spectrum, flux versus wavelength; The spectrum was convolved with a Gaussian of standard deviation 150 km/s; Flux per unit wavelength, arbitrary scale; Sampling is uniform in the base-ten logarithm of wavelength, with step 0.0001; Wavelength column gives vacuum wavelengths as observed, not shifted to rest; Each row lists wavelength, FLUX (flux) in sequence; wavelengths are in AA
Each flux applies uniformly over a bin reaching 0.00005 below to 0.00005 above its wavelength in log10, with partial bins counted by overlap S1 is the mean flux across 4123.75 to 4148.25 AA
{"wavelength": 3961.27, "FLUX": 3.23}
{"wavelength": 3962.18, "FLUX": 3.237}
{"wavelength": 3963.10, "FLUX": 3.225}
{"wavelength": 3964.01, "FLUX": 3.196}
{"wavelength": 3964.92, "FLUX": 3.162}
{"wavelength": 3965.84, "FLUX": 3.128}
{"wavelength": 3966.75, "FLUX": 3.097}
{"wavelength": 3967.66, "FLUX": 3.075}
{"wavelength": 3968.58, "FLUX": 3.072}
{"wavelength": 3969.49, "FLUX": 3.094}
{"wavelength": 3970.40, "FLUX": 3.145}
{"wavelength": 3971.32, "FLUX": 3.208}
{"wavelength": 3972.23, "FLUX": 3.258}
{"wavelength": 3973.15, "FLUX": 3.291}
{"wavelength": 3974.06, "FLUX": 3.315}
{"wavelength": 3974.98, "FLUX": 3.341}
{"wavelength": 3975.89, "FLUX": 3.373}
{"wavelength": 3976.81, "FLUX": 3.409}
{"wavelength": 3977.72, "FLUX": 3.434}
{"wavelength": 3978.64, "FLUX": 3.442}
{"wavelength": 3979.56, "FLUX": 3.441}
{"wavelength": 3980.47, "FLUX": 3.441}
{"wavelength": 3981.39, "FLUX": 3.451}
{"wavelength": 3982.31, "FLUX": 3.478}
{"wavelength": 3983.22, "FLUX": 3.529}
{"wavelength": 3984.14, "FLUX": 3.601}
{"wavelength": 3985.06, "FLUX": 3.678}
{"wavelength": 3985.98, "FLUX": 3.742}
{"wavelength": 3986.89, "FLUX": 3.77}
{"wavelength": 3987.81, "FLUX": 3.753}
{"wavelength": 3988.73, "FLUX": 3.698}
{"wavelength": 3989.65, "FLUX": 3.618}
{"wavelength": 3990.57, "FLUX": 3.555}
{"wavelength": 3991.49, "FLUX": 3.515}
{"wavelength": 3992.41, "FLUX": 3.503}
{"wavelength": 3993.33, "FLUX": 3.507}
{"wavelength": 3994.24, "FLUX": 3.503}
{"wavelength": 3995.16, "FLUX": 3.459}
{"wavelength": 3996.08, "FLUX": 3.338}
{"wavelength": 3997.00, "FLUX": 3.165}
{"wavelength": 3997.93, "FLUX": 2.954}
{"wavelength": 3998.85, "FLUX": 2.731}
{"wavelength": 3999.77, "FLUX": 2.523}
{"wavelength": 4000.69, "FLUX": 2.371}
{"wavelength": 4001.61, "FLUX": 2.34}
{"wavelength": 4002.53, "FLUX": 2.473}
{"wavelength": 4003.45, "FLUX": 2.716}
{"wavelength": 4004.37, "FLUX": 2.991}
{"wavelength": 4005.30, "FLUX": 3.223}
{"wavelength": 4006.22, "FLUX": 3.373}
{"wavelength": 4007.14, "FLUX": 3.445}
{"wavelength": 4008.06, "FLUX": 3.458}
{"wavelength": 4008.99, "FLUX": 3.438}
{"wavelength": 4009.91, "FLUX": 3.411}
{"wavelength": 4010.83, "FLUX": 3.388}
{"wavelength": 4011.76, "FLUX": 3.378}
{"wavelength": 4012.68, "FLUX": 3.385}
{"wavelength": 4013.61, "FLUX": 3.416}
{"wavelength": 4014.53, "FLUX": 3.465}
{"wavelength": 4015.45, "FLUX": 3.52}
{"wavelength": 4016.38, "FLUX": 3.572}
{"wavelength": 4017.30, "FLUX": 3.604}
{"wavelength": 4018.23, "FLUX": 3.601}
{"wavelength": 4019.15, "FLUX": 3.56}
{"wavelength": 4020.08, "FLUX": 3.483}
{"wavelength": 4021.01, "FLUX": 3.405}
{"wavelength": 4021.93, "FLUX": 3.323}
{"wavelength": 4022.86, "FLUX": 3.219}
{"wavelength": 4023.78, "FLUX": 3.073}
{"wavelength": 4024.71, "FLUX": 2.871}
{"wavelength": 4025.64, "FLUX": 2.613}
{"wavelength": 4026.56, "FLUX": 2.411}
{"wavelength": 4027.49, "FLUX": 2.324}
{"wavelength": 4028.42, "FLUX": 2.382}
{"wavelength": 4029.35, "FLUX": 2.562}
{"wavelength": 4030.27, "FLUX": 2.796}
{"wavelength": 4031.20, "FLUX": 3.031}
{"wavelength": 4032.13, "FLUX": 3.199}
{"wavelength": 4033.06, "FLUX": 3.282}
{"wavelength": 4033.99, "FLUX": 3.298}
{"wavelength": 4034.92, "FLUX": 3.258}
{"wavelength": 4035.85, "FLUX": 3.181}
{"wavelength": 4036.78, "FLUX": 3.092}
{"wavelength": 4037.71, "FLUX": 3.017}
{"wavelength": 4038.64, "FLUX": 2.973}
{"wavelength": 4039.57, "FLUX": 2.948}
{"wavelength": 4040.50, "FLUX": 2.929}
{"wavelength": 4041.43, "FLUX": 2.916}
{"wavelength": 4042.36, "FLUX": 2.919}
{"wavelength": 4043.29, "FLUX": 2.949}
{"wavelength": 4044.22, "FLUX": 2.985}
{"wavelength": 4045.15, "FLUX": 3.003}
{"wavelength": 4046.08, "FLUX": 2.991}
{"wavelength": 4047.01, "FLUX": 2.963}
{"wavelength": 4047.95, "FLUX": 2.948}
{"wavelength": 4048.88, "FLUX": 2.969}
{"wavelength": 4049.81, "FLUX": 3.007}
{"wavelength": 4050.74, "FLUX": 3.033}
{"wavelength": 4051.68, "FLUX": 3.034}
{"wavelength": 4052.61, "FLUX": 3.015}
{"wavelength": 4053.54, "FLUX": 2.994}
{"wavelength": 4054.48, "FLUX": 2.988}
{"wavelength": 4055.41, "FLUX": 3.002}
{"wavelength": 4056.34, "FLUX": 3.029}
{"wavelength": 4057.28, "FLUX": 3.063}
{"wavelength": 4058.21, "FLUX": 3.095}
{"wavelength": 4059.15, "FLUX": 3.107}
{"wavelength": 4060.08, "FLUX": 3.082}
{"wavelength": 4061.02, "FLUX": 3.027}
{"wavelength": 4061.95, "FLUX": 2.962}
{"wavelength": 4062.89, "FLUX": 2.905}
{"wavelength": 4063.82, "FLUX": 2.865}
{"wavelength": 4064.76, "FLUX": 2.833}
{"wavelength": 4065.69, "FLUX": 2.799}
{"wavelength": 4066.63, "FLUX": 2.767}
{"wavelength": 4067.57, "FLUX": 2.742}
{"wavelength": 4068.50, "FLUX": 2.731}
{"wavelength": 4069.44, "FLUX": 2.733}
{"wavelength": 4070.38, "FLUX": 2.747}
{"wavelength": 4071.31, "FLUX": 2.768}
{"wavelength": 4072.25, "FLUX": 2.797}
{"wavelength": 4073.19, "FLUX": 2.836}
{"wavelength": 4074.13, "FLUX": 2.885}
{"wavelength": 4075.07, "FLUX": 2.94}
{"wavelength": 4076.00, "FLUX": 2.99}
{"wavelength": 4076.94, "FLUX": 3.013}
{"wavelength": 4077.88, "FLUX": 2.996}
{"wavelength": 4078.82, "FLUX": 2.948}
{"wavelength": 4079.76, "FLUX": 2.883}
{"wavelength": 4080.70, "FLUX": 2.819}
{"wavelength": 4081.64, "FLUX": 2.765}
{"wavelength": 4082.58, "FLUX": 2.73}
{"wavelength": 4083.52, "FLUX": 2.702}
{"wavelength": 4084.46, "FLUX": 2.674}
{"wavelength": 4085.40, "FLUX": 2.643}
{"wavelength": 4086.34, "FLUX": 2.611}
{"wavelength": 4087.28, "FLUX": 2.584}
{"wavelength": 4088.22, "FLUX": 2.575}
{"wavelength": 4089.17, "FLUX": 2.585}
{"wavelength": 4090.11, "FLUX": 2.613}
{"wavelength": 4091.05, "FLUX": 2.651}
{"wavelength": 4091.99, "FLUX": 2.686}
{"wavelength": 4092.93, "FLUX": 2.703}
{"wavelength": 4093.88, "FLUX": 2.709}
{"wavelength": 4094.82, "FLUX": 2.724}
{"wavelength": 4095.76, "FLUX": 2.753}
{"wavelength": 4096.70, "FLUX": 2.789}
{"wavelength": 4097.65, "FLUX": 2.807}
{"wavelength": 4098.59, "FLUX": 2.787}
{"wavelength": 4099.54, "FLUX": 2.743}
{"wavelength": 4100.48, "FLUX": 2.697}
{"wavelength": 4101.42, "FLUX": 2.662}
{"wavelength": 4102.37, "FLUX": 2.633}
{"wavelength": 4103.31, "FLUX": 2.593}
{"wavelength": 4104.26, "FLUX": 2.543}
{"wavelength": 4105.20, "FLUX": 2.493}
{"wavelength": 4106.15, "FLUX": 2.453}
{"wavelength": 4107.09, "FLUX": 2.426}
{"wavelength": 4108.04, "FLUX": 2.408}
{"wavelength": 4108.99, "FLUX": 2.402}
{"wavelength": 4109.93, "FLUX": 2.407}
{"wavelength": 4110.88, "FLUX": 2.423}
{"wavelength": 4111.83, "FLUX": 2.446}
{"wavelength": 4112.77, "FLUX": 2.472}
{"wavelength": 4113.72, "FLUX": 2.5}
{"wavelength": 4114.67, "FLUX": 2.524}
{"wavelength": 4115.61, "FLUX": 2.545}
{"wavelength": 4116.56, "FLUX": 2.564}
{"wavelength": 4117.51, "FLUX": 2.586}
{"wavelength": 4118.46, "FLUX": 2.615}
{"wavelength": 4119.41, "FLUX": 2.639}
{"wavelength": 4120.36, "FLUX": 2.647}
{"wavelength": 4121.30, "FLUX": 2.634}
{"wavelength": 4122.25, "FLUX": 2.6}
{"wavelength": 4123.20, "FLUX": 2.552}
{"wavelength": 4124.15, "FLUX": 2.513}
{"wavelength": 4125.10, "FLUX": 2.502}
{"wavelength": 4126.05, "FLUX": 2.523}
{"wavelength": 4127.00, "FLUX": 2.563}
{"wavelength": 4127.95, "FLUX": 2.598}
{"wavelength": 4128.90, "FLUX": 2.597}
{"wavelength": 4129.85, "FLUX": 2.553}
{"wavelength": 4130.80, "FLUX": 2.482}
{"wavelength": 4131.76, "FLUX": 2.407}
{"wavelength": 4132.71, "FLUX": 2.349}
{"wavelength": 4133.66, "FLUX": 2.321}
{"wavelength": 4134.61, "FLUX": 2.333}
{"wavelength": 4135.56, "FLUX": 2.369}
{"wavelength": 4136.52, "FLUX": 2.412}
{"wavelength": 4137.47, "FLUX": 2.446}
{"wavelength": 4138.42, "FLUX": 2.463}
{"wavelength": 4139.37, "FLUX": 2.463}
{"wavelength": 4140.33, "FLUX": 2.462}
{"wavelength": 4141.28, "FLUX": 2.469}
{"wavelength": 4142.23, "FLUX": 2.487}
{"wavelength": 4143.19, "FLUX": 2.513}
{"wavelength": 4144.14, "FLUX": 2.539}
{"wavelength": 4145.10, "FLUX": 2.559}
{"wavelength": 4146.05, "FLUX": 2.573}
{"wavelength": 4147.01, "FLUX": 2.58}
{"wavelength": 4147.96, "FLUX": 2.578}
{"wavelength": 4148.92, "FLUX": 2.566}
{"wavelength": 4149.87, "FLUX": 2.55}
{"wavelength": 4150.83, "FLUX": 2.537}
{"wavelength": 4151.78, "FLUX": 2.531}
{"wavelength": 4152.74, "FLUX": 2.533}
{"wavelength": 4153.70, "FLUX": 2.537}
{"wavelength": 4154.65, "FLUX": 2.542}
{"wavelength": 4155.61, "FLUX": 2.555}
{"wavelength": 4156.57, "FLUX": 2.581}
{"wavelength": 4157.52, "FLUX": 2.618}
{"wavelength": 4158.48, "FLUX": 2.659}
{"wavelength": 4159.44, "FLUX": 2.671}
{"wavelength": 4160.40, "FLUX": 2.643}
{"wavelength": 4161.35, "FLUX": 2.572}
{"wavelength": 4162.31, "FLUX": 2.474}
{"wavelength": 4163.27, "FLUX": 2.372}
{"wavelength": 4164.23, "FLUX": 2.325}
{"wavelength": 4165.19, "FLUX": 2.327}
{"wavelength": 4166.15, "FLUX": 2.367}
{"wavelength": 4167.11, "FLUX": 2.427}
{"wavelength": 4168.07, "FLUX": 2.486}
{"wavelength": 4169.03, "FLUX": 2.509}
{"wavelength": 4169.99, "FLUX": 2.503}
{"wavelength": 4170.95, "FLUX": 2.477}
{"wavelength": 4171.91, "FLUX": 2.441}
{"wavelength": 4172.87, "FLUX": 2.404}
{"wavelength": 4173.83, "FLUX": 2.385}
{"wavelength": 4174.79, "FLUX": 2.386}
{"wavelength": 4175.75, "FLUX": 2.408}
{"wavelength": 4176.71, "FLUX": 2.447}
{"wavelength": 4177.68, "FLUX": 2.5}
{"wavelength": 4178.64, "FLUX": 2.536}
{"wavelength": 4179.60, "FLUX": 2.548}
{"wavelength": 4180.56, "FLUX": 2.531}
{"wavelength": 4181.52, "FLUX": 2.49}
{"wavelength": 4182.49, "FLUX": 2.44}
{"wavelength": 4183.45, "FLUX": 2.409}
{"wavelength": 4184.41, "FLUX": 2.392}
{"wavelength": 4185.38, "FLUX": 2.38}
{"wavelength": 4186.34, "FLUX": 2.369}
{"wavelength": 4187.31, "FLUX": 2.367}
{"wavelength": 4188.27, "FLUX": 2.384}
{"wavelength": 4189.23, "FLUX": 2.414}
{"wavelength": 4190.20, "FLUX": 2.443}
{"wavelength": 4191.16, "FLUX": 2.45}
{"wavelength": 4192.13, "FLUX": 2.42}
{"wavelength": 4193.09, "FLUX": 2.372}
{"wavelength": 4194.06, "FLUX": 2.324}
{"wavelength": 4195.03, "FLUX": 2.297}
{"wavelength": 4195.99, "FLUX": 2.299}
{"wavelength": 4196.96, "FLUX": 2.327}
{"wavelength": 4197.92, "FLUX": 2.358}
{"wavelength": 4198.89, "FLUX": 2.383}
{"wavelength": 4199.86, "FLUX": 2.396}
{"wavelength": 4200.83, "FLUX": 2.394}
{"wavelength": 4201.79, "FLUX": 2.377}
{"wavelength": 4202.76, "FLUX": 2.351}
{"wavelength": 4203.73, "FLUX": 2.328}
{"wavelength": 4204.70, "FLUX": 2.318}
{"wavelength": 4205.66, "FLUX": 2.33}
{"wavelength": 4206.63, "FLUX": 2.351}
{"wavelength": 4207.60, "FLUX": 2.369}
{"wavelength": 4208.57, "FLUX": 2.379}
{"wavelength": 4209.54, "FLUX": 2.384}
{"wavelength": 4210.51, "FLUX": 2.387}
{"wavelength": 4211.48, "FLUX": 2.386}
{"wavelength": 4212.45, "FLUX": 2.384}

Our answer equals 2.49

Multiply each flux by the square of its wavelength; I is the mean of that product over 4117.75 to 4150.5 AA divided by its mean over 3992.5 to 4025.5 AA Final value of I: 0.8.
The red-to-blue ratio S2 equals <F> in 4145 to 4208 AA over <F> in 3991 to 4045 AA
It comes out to 0.8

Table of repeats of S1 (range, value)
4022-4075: 2.93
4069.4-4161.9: 2.6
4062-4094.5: 2.77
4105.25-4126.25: 2.52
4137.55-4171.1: 2.52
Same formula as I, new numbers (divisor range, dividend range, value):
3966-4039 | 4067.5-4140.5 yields 0.85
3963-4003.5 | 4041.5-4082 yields 0.93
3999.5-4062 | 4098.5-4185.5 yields 0.86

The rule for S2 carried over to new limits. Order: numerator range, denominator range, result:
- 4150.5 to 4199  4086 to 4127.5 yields 0.95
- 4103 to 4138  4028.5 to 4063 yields 0.83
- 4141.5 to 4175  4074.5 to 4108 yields 0.93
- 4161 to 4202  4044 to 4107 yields 0.86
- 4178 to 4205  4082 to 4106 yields 0.90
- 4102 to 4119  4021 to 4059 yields 0.84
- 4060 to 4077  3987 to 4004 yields 0.90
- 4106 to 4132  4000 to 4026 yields 0.78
